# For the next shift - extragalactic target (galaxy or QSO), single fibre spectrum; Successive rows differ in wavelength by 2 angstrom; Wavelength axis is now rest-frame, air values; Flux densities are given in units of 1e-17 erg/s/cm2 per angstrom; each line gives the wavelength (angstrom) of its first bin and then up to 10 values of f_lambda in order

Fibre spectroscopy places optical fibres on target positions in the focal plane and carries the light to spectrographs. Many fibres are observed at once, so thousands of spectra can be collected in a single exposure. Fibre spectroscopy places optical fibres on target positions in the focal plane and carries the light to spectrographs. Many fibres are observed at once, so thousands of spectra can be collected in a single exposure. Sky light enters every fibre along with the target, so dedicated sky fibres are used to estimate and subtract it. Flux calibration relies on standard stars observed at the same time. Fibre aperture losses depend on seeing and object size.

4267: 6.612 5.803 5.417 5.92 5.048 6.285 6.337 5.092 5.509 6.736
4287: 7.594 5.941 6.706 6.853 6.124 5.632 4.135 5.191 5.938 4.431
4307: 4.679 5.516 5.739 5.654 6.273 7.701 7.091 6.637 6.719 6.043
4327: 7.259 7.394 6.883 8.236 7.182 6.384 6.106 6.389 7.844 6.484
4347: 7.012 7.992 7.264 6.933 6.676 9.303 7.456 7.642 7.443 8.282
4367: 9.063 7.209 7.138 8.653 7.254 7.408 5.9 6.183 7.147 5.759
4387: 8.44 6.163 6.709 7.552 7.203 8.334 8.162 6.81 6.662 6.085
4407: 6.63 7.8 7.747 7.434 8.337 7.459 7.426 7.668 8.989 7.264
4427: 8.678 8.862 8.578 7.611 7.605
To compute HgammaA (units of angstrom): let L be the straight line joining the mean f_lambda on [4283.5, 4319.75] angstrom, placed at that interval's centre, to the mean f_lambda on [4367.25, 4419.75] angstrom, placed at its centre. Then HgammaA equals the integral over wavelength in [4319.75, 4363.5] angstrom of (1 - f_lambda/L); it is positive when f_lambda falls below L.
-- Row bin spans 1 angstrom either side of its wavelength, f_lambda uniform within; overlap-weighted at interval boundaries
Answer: -4.10 angstrom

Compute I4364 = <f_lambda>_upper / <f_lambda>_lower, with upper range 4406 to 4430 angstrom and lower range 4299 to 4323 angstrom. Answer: 1.3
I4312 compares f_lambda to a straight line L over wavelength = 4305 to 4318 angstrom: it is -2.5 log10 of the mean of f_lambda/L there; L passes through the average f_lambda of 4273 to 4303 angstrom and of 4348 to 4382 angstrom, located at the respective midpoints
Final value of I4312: 0.11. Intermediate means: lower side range 5.94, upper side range 7.52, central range 5.81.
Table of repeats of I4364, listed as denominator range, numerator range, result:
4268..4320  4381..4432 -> 1.27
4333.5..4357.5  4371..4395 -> 0.99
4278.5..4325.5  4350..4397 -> 1.23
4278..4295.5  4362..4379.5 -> 1.21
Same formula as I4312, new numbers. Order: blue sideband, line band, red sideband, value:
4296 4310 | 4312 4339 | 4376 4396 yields -0.228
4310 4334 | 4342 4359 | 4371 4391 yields -0.083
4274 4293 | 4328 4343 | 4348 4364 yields 0.028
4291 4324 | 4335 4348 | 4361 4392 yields -0.026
